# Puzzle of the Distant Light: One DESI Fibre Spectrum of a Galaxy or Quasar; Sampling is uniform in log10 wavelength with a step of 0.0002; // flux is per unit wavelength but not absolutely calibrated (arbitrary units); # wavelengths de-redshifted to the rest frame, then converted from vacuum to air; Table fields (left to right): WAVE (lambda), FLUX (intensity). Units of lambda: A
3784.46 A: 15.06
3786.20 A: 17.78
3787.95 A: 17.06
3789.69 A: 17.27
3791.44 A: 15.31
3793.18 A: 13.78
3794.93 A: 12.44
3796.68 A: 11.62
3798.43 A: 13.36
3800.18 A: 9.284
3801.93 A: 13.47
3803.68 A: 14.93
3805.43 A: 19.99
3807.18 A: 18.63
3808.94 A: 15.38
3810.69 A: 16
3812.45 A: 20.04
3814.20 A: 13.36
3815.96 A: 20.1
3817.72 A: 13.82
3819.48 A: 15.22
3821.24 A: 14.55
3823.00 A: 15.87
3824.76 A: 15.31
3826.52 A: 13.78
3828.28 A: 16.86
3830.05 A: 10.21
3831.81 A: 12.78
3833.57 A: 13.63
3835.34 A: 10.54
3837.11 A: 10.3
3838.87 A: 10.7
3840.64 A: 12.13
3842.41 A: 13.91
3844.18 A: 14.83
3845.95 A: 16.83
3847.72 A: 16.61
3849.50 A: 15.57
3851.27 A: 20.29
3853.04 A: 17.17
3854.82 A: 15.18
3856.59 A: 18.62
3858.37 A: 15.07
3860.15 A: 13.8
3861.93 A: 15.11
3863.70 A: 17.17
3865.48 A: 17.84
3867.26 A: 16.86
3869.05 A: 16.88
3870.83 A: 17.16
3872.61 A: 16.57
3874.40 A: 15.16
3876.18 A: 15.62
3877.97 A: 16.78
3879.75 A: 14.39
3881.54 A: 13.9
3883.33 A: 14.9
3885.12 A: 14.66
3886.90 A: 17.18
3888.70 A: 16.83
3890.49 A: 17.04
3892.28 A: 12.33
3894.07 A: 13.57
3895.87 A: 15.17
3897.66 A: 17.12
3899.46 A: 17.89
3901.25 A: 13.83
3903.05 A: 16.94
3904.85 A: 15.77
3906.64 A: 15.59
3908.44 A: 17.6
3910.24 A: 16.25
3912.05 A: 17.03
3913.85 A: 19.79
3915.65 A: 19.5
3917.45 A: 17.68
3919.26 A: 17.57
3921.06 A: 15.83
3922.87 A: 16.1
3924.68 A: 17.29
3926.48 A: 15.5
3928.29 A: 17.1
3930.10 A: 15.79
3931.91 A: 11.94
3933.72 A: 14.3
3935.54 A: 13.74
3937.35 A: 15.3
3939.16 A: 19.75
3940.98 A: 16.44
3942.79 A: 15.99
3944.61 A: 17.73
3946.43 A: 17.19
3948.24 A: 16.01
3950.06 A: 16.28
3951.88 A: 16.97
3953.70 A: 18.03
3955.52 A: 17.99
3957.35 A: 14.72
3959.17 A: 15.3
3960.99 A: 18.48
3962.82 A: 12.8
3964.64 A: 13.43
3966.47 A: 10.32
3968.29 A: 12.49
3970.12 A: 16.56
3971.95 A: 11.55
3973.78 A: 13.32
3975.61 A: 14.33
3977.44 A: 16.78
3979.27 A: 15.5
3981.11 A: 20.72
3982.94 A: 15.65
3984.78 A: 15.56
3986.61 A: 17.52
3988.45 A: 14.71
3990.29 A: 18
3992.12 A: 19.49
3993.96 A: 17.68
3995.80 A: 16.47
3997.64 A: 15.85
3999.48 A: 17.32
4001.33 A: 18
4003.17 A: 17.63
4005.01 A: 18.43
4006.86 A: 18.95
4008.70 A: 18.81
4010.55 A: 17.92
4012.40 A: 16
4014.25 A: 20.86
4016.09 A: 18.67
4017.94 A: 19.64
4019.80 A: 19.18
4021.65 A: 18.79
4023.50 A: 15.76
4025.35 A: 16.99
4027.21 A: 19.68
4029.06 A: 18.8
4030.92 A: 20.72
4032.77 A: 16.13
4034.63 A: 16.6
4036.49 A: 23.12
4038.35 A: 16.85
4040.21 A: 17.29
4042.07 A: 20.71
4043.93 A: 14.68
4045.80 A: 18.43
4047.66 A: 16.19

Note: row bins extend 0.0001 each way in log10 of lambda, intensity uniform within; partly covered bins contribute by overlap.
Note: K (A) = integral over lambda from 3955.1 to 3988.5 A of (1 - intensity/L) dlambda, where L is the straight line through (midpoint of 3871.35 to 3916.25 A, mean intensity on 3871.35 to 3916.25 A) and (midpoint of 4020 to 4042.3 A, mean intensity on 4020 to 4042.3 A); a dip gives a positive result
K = 4.38 A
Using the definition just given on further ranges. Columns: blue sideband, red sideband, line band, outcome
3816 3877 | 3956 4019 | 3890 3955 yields -2.0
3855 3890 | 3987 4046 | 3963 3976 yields 3.2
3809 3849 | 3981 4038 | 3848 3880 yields -2.8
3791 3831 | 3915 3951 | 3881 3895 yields 0.6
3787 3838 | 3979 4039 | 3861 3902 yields 0.0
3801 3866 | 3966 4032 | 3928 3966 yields 1.5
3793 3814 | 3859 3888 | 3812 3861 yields 1.6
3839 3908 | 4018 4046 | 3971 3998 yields 2.0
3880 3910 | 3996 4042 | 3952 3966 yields 1.0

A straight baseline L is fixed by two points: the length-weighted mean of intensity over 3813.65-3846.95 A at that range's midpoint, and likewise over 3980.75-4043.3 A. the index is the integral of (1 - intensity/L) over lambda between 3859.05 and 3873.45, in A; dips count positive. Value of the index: -1.6 A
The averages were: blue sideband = 13.9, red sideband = 18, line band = 16.4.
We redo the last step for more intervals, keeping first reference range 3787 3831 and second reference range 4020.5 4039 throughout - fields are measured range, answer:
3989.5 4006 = 0.2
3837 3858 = 0.4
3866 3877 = -0.3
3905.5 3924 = -0.7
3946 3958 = 0.3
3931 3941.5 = 1.1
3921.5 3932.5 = 0.7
